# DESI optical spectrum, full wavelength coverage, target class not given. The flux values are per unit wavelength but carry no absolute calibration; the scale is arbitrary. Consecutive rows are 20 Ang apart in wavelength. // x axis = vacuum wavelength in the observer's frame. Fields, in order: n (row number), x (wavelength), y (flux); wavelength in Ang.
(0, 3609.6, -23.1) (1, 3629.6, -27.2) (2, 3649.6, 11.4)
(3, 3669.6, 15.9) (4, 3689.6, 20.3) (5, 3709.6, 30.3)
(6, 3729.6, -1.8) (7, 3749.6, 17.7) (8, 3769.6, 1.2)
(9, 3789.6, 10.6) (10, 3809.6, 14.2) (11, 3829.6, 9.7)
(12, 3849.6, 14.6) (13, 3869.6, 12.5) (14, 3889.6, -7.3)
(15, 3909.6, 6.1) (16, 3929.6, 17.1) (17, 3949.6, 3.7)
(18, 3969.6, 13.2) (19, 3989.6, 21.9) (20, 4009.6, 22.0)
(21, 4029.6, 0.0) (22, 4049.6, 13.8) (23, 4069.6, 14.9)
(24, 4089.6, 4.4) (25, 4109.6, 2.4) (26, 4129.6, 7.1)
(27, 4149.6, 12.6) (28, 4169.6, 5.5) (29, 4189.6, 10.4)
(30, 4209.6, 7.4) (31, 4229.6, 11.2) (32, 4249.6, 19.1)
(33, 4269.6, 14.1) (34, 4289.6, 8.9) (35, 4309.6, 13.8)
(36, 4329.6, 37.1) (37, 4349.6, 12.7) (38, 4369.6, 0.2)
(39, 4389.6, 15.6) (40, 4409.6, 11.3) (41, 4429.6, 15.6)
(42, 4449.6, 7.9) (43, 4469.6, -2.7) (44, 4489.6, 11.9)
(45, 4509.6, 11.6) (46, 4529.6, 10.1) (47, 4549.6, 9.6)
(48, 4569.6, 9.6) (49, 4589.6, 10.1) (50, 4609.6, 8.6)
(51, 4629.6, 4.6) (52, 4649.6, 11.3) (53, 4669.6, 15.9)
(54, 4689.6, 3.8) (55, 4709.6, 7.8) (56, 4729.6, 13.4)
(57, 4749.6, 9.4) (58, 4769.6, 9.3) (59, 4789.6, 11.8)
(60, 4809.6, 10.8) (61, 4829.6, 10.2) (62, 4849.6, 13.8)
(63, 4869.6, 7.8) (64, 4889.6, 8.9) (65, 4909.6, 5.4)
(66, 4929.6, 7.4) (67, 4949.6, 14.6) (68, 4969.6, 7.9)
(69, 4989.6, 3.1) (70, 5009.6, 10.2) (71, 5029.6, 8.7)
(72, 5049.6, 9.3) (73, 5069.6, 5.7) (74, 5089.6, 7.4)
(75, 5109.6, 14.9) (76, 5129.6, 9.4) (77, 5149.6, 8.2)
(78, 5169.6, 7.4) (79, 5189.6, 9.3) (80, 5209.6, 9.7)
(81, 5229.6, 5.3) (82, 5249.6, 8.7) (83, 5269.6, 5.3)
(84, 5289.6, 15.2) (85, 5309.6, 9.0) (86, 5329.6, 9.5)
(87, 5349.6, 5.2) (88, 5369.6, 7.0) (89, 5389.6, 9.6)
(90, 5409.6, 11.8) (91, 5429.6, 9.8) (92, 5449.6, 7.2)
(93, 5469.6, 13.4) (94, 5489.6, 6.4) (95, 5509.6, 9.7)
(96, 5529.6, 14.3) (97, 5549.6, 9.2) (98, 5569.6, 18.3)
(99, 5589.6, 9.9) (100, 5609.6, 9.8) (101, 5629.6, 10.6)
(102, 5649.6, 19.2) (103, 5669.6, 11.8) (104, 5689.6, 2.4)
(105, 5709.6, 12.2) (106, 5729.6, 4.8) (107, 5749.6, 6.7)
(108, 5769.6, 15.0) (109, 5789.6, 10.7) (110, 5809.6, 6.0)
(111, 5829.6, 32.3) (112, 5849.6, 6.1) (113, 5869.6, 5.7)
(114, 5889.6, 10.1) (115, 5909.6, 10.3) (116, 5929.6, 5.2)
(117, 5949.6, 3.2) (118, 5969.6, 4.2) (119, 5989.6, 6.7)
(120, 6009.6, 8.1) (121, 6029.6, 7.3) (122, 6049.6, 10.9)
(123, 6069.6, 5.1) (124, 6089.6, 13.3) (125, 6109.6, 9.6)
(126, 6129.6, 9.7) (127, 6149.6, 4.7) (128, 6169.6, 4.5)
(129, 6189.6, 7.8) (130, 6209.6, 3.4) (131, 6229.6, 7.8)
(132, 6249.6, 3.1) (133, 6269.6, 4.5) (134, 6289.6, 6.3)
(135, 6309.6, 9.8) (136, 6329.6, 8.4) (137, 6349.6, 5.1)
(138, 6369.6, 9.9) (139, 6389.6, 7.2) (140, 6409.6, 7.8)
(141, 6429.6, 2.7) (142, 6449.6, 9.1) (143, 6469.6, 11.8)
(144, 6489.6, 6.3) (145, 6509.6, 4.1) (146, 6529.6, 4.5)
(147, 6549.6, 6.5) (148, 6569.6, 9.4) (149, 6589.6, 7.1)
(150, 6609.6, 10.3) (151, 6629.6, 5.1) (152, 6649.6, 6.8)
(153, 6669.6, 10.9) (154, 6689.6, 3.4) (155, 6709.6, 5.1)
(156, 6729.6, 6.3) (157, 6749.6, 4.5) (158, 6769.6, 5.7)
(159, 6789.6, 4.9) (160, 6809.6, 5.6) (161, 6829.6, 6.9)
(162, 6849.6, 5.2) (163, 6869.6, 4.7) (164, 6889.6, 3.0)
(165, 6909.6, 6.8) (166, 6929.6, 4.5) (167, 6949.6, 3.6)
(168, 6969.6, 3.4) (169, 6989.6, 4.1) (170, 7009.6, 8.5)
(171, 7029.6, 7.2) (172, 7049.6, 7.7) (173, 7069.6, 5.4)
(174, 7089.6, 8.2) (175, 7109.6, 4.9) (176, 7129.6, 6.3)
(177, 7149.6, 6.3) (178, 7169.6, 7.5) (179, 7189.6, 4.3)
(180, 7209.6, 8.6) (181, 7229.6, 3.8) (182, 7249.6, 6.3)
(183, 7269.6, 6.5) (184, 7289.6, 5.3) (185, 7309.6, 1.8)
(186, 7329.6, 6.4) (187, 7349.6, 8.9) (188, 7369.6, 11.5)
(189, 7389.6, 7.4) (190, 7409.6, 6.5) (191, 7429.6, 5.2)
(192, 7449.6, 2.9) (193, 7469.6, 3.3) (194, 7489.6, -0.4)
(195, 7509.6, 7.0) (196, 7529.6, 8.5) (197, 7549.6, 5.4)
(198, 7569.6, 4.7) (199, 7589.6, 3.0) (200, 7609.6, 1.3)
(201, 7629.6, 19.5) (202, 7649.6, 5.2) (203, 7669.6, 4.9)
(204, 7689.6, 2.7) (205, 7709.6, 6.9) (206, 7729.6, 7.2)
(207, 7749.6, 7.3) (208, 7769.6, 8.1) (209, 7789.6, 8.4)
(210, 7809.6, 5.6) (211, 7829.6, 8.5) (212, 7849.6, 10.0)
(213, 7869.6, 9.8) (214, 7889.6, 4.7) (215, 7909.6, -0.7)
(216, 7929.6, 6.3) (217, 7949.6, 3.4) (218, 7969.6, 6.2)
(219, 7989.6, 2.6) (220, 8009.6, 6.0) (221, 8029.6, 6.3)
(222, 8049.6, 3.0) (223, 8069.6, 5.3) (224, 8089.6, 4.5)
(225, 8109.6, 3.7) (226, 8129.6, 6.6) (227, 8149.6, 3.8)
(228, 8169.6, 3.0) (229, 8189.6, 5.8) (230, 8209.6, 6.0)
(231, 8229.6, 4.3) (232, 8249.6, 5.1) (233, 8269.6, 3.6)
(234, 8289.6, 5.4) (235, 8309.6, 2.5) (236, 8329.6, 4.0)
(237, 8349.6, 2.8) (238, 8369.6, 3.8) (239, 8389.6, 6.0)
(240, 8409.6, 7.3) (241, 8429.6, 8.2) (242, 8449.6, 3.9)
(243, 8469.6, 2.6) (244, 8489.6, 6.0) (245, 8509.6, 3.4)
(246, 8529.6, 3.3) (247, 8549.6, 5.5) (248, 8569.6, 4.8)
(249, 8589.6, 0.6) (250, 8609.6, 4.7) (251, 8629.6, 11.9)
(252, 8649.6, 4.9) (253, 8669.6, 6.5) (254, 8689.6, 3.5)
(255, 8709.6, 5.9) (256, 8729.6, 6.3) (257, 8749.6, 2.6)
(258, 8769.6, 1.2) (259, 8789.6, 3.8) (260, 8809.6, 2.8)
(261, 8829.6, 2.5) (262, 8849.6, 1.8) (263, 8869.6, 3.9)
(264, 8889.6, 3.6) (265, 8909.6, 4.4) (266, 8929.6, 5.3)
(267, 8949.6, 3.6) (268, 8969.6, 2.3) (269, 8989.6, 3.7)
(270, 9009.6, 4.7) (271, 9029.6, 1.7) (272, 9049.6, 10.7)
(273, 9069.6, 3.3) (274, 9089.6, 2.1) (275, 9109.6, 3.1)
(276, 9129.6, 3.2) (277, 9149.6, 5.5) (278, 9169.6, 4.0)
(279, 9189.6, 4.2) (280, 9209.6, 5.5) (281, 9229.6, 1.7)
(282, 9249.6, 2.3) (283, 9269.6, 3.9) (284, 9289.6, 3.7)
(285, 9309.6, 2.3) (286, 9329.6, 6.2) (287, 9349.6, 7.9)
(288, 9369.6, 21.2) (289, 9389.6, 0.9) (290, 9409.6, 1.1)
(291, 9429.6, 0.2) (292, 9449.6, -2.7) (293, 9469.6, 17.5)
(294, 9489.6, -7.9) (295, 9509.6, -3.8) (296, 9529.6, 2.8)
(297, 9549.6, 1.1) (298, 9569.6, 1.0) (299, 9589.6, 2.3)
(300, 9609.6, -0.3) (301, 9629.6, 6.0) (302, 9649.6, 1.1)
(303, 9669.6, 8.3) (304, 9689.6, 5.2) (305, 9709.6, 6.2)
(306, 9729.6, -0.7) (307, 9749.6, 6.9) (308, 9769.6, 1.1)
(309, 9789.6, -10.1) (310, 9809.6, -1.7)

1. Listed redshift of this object 0.163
